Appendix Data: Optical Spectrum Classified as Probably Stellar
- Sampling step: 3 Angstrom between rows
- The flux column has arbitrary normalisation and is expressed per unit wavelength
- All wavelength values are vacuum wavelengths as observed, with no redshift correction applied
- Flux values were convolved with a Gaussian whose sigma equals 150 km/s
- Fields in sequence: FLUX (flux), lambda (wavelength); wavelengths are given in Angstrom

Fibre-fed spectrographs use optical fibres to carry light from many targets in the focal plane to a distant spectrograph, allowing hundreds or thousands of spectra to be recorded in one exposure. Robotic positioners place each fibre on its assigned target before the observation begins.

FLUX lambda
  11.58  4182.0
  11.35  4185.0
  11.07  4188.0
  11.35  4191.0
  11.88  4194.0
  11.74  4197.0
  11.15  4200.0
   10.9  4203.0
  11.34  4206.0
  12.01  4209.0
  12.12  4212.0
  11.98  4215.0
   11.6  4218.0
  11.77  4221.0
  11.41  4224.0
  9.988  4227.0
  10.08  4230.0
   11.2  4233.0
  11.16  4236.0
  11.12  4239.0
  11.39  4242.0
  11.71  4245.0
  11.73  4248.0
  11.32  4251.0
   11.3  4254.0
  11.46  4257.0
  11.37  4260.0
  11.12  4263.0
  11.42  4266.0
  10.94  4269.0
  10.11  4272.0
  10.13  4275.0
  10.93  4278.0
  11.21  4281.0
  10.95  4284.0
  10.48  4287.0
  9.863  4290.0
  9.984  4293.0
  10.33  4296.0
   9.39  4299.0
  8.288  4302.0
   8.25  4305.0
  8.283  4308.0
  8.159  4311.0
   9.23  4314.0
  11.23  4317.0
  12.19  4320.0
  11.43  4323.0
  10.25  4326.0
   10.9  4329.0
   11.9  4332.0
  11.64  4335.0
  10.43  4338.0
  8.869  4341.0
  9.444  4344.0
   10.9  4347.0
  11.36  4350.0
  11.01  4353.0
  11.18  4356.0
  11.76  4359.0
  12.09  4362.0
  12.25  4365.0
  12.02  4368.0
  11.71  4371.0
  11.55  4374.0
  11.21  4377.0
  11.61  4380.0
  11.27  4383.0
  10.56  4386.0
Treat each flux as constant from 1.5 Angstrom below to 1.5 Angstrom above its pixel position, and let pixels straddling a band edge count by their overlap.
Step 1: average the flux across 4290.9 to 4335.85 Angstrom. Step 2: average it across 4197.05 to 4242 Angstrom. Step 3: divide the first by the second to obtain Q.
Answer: 0.89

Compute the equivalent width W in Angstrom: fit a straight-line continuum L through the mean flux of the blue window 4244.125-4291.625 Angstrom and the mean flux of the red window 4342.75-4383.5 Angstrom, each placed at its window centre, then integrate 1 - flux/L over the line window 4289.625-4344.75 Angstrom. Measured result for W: 5.9 Angstrom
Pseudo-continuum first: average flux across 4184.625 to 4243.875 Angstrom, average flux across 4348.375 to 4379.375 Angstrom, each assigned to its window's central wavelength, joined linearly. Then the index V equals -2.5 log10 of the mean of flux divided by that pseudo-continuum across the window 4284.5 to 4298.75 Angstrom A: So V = 0.13 mag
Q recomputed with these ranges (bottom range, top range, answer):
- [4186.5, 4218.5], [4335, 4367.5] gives 0.95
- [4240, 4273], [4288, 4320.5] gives 0.84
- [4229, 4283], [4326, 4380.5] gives 1.01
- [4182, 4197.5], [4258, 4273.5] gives 0.96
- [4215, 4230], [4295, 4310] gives 0.79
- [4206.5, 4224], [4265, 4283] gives 0.91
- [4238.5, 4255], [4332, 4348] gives 0.91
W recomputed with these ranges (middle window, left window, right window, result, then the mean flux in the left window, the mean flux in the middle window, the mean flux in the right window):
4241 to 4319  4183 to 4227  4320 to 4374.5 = 6.31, 11.5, 10.4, 11.2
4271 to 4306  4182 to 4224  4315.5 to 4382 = 4.15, 11.6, 10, 11.2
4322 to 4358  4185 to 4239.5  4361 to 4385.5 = 2.52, 11.3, 10.8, 11.7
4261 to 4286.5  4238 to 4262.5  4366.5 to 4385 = 1.32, 11.4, 10.8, 11.5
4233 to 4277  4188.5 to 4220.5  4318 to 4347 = 0.47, 11.6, 11.2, 10.8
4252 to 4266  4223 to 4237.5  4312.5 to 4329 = -0.70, 10.7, 11.3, 10.9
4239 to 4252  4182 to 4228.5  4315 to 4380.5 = -0.14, 11.4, 11.5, 11.2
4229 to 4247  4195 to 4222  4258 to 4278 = 0.15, 11.6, 11.2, 10.9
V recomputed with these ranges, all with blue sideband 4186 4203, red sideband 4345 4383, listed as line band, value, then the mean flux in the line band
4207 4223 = -0.04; 11.9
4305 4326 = 0.15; 9.97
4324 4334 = 0.04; 11.1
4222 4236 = 0.06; 10.8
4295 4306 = 0.26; 9.04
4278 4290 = 0.07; 10.8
